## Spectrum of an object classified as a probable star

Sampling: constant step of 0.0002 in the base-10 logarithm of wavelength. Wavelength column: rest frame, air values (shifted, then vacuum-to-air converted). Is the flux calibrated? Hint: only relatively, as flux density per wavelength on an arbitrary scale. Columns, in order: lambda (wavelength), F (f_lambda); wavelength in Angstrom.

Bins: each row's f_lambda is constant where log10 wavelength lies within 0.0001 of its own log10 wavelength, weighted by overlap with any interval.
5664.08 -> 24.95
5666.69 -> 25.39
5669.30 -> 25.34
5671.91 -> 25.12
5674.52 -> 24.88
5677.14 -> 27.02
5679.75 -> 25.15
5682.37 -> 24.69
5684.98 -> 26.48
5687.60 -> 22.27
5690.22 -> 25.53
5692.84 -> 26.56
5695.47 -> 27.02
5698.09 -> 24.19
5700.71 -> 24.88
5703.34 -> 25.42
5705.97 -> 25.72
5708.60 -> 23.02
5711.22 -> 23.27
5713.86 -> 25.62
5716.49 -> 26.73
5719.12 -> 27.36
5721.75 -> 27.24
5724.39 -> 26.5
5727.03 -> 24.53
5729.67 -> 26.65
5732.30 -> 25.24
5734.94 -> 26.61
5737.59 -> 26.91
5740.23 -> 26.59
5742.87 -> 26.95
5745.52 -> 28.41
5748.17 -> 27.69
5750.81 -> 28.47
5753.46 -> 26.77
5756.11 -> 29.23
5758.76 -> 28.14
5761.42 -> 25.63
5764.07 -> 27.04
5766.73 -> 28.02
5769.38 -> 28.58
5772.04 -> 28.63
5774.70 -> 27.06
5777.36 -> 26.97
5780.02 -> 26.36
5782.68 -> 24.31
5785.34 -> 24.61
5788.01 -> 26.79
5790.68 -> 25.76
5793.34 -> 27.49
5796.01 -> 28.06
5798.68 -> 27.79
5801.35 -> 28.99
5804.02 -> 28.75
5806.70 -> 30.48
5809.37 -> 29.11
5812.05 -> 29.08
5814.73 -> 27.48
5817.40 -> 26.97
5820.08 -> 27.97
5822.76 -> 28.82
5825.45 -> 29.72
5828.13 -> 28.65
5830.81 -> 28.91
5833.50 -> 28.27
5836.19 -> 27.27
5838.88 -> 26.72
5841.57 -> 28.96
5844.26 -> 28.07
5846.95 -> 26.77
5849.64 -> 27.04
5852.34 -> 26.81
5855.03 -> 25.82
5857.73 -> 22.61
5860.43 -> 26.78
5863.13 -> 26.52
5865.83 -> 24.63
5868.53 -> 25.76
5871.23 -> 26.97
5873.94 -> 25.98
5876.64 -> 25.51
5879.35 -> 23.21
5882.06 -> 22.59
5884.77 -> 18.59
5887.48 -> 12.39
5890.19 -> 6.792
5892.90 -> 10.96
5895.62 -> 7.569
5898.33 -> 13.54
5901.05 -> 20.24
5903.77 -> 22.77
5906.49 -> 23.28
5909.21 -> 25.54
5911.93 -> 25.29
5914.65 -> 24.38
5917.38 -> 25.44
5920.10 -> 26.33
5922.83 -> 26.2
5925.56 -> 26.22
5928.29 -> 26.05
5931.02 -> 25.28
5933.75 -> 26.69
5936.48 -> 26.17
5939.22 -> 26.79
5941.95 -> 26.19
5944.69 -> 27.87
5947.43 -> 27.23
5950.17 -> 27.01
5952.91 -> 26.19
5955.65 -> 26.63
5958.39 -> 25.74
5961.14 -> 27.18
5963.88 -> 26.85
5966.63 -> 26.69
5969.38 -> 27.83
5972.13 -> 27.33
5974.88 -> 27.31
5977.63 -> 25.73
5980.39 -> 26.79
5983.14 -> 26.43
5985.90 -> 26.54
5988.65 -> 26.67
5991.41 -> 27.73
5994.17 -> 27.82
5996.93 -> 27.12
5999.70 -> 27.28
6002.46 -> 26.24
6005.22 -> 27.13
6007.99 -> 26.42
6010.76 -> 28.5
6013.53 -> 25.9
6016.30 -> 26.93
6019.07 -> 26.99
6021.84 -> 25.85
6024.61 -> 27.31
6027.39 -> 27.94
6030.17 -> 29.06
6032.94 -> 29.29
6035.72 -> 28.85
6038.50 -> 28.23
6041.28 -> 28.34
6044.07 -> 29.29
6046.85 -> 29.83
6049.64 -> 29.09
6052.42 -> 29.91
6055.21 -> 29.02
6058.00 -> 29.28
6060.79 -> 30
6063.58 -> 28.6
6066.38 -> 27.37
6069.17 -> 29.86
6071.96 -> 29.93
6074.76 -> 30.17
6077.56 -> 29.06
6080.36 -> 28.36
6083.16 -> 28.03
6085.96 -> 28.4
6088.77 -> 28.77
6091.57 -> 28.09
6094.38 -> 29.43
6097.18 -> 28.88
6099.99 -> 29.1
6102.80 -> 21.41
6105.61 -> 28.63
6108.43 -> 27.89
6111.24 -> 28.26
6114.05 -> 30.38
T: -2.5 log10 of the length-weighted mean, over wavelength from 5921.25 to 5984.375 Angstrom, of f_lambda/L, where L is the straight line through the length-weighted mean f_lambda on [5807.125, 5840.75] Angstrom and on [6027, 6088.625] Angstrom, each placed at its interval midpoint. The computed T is 0.08 mag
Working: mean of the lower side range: 28.3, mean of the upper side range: 29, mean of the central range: 26.6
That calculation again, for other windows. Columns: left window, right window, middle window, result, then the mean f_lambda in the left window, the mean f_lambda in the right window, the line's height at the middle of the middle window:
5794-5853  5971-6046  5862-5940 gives 0.24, 28.2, 27.4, 27.9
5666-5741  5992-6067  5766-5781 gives -0.06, 25.6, 28.1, 26.1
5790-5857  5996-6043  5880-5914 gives 0.49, 28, 27.5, 27.8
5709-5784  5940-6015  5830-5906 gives 0.18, 26.8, 26.9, 26.9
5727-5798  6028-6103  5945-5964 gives 0.06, 27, 28.8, 28.2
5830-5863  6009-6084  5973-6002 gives 0.05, 26.9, 28.6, 28.1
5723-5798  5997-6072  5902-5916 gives 0.15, 26.9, 28.2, 27.6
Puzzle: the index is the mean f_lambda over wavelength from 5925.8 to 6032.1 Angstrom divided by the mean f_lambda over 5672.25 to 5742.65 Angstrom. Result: 1.05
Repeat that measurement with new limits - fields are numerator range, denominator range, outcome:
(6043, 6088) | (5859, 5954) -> 1.26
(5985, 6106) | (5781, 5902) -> 1.13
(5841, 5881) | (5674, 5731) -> 1.02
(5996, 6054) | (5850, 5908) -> 1.33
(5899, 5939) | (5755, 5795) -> 0.92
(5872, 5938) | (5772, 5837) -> 0.78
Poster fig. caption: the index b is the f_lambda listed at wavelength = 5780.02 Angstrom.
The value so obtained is 26.36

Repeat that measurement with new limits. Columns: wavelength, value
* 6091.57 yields 28.09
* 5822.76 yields 28.82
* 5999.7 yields 27.28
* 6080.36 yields 28.36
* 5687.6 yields 22.27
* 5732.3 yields 25.24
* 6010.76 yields 28.5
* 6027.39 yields 27.94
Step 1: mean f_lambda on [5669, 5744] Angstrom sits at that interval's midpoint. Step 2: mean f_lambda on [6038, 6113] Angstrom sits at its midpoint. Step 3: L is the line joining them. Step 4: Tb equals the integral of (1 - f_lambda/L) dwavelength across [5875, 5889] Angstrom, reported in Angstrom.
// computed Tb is 3.4 Angstrom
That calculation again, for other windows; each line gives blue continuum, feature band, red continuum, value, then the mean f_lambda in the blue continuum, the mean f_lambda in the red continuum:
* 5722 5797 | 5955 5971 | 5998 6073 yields 0.6 Angstrom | 26.9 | 28.2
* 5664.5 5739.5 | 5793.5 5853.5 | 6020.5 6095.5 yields -3.5 Angstrom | 25.6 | 28.8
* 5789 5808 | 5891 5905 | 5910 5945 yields 6.3 Angstrom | 28.2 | 26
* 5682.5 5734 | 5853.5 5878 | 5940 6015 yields 0.6 Angstrom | 25.5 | 26.9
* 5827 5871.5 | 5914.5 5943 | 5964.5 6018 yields 0.9 Angstrom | 26.8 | 27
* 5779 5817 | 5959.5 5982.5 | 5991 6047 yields 0.6 Angstrom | 27.5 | 27.7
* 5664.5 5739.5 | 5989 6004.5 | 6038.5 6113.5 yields 0.4 Angstrom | 25.6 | 28.7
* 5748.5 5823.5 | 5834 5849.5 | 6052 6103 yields 0.2 Angstrom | 27.6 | 28.8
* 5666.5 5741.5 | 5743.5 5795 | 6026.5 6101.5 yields -1.9 Angstrom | 25.6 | 29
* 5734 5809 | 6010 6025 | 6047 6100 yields 1.0 Angstrom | 27.4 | 29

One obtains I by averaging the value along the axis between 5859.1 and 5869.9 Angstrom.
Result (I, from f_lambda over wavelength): 25.9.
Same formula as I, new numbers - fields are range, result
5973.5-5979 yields 26.5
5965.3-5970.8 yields 27.3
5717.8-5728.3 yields 26.4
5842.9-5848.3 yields 27.5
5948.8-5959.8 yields 26.4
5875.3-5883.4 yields 23.8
